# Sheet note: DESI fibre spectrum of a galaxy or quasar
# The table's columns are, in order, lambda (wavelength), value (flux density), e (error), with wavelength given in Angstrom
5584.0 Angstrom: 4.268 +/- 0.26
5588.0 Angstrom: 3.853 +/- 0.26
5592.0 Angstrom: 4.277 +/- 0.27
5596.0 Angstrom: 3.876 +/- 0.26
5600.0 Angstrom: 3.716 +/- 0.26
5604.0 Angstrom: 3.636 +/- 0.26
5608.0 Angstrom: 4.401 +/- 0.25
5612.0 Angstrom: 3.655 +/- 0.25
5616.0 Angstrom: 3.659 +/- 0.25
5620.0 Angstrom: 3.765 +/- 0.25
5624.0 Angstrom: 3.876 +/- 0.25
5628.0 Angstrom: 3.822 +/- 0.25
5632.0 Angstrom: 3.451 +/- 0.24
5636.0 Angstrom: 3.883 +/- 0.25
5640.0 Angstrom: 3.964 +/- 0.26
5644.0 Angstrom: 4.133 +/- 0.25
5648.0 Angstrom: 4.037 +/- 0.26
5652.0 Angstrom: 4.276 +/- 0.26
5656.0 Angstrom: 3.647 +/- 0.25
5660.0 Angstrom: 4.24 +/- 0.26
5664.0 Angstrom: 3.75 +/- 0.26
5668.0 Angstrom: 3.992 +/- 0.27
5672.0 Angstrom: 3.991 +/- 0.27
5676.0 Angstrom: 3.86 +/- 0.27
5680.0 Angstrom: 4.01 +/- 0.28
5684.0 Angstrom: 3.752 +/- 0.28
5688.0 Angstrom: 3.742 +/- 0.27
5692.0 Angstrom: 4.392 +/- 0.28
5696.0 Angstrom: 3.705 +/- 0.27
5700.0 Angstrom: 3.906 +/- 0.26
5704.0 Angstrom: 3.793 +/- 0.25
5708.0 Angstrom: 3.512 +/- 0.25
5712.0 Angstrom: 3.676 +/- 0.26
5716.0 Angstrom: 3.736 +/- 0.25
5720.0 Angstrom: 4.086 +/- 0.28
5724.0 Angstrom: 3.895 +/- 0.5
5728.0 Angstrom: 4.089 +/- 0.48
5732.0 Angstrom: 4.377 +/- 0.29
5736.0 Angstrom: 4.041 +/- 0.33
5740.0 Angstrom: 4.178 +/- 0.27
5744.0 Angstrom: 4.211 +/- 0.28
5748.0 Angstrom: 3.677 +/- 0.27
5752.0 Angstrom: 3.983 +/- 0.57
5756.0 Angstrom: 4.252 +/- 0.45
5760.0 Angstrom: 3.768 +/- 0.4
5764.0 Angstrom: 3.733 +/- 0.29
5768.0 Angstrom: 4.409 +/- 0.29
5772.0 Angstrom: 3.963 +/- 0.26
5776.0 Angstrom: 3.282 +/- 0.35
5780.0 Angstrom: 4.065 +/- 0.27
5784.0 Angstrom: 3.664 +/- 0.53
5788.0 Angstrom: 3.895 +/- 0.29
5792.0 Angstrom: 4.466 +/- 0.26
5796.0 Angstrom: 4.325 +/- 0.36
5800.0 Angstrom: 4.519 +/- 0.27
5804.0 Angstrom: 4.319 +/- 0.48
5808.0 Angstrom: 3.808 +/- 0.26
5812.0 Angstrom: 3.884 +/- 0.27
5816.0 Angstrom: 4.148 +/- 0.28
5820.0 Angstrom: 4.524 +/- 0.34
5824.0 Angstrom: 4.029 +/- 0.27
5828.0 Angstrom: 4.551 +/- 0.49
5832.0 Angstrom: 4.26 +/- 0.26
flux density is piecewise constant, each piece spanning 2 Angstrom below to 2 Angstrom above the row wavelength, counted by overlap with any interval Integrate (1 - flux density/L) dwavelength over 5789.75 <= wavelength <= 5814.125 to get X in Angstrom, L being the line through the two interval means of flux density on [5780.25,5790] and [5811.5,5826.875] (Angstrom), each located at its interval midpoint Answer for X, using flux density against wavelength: -1.3 Angstrom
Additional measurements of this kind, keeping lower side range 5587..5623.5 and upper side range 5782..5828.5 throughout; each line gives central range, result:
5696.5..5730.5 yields 1.6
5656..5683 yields 0.2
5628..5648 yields 0.2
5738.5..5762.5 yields 0.5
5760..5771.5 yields 0.3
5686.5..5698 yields 0.1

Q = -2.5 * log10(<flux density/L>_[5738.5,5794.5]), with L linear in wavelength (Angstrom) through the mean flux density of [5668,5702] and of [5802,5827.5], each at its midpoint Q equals 0.03 mag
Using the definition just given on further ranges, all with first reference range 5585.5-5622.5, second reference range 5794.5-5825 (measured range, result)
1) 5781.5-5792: 0.06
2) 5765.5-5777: 0.06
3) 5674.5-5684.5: 0.03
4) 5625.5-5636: 0.06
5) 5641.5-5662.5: -0.03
